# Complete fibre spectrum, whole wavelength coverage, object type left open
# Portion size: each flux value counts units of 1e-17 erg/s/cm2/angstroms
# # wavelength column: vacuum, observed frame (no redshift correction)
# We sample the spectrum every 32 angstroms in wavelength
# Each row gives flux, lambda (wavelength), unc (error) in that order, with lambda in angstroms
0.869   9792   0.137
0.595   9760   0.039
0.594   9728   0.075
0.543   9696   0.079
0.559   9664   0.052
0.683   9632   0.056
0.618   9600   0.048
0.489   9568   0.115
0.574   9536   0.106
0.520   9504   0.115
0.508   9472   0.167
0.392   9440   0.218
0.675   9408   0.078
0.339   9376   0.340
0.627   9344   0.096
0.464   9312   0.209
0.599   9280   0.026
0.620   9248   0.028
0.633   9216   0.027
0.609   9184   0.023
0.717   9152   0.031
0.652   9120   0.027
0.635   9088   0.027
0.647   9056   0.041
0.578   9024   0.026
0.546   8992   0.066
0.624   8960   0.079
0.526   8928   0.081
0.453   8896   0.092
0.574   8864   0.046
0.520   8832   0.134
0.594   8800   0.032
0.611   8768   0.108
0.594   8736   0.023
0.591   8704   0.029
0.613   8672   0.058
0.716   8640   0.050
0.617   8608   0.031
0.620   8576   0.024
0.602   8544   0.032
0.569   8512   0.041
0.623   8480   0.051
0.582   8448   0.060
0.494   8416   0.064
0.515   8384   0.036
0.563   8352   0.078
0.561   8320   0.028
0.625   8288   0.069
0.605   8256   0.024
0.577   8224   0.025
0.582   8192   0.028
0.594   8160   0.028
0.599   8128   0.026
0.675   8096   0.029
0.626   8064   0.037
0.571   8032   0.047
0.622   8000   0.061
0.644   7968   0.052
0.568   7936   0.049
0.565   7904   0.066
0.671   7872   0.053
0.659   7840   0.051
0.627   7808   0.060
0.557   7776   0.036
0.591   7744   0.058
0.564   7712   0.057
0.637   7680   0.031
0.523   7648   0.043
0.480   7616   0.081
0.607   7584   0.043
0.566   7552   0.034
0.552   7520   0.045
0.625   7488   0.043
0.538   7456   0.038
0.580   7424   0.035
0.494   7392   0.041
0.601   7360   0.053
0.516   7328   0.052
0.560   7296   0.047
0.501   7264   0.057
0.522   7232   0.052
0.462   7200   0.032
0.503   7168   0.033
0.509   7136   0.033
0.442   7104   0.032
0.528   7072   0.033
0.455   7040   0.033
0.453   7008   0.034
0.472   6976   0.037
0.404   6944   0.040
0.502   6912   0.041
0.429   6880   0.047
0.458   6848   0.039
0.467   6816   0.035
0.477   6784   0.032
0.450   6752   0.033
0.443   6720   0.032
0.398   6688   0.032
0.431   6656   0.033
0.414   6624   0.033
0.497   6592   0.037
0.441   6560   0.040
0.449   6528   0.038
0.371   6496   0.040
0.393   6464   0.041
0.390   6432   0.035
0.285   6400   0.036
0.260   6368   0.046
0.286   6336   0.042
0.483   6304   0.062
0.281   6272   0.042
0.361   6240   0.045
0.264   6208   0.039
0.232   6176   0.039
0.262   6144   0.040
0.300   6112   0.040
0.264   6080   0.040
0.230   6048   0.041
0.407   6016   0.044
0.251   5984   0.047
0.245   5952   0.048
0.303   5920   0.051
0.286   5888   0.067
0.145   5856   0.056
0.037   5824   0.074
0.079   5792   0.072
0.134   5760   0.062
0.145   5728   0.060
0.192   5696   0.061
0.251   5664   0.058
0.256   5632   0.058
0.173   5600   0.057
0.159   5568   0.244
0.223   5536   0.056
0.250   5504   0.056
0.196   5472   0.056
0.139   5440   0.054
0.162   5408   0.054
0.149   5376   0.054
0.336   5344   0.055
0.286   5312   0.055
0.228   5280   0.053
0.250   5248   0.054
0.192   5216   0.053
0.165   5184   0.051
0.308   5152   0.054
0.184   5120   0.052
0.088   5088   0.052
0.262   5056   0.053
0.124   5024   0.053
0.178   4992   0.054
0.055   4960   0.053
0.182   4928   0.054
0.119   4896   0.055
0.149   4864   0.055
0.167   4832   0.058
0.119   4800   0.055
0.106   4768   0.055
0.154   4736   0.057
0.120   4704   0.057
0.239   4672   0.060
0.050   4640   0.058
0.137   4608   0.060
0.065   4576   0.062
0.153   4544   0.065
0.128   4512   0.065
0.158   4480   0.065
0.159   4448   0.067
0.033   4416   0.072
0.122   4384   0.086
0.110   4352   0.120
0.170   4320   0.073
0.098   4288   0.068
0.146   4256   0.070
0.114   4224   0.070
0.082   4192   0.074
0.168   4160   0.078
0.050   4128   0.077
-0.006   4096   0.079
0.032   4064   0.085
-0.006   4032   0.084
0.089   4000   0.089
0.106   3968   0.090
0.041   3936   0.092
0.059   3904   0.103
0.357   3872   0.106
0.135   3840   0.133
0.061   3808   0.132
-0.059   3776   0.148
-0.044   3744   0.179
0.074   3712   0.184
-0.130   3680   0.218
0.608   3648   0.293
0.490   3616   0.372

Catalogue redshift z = 0.614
